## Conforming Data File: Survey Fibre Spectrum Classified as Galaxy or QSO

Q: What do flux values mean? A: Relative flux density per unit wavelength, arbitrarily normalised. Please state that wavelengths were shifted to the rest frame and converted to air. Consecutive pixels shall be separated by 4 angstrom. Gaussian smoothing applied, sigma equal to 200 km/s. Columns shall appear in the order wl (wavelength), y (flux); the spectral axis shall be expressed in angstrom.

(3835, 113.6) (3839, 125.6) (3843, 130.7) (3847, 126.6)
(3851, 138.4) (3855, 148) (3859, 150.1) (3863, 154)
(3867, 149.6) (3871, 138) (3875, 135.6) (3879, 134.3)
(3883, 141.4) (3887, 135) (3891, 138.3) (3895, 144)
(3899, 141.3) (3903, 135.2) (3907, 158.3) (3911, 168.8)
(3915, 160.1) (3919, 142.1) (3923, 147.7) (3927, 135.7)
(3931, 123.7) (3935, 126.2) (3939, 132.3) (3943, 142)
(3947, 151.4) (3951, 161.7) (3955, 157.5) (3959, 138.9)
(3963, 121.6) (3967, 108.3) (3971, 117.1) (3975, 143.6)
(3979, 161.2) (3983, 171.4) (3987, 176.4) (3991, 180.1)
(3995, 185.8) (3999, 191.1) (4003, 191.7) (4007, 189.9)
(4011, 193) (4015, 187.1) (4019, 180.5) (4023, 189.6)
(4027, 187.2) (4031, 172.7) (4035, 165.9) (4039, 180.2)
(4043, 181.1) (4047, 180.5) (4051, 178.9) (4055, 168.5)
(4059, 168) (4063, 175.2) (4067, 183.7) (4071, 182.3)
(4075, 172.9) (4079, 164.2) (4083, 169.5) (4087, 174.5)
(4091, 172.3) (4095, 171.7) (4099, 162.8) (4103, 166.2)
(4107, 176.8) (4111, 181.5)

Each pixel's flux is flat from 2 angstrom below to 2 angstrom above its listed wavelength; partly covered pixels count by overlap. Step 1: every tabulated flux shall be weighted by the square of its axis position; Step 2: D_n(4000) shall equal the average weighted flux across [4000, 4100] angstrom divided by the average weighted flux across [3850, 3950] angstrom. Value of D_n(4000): 1.3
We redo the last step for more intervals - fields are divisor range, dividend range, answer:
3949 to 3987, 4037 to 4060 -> 1.27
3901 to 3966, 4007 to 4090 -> 1.31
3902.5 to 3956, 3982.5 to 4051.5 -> 1.31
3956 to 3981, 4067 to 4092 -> 1.38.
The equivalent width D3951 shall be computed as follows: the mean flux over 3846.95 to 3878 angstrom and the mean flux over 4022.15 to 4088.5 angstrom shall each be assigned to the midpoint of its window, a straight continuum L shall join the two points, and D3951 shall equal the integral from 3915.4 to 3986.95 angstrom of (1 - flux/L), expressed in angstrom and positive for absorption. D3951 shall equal 7.6 angstrom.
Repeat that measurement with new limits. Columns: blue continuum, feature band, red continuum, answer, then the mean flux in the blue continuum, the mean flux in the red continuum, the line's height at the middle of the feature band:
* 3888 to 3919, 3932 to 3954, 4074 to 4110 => 1.5 angstrom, 148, 170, 153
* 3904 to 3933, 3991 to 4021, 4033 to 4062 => -4.0 angstrom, 148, 175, 166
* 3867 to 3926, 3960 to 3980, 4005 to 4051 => 4.4 angstrom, 144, 182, 166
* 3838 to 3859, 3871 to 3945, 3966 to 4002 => 3.0 angstrom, 136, 162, 147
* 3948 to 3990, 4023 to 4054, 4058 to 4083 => -2.4 angstrom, 147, 174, 166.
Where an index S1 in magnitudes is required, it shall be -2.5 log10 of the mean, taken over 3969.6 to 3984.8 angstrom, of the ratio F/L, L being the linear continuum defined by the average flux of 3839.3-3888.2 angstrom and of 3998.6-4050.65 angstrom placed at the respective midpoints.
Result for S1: 0.15 mag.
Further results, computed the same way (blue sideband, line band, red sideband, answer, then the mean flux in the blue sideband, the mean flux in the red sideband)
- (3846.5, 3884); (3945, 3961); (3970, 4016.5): 0.08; 142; 175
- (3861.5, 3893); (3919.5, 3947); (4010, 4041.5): 0.15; 141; 182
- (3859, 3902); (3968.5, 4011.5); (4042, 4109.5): -0.08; 141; 173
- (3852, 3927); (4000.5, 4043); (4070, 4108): -0.14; 145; 171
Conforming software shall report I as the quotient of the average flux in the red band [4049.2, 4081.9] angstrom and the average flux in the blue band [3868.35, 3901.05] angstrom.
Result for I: 1.25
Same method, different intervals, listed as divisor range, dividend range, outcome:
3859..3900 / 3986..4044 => 1.30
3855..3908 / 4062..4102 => 1.21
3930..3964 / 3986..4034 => 1.32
